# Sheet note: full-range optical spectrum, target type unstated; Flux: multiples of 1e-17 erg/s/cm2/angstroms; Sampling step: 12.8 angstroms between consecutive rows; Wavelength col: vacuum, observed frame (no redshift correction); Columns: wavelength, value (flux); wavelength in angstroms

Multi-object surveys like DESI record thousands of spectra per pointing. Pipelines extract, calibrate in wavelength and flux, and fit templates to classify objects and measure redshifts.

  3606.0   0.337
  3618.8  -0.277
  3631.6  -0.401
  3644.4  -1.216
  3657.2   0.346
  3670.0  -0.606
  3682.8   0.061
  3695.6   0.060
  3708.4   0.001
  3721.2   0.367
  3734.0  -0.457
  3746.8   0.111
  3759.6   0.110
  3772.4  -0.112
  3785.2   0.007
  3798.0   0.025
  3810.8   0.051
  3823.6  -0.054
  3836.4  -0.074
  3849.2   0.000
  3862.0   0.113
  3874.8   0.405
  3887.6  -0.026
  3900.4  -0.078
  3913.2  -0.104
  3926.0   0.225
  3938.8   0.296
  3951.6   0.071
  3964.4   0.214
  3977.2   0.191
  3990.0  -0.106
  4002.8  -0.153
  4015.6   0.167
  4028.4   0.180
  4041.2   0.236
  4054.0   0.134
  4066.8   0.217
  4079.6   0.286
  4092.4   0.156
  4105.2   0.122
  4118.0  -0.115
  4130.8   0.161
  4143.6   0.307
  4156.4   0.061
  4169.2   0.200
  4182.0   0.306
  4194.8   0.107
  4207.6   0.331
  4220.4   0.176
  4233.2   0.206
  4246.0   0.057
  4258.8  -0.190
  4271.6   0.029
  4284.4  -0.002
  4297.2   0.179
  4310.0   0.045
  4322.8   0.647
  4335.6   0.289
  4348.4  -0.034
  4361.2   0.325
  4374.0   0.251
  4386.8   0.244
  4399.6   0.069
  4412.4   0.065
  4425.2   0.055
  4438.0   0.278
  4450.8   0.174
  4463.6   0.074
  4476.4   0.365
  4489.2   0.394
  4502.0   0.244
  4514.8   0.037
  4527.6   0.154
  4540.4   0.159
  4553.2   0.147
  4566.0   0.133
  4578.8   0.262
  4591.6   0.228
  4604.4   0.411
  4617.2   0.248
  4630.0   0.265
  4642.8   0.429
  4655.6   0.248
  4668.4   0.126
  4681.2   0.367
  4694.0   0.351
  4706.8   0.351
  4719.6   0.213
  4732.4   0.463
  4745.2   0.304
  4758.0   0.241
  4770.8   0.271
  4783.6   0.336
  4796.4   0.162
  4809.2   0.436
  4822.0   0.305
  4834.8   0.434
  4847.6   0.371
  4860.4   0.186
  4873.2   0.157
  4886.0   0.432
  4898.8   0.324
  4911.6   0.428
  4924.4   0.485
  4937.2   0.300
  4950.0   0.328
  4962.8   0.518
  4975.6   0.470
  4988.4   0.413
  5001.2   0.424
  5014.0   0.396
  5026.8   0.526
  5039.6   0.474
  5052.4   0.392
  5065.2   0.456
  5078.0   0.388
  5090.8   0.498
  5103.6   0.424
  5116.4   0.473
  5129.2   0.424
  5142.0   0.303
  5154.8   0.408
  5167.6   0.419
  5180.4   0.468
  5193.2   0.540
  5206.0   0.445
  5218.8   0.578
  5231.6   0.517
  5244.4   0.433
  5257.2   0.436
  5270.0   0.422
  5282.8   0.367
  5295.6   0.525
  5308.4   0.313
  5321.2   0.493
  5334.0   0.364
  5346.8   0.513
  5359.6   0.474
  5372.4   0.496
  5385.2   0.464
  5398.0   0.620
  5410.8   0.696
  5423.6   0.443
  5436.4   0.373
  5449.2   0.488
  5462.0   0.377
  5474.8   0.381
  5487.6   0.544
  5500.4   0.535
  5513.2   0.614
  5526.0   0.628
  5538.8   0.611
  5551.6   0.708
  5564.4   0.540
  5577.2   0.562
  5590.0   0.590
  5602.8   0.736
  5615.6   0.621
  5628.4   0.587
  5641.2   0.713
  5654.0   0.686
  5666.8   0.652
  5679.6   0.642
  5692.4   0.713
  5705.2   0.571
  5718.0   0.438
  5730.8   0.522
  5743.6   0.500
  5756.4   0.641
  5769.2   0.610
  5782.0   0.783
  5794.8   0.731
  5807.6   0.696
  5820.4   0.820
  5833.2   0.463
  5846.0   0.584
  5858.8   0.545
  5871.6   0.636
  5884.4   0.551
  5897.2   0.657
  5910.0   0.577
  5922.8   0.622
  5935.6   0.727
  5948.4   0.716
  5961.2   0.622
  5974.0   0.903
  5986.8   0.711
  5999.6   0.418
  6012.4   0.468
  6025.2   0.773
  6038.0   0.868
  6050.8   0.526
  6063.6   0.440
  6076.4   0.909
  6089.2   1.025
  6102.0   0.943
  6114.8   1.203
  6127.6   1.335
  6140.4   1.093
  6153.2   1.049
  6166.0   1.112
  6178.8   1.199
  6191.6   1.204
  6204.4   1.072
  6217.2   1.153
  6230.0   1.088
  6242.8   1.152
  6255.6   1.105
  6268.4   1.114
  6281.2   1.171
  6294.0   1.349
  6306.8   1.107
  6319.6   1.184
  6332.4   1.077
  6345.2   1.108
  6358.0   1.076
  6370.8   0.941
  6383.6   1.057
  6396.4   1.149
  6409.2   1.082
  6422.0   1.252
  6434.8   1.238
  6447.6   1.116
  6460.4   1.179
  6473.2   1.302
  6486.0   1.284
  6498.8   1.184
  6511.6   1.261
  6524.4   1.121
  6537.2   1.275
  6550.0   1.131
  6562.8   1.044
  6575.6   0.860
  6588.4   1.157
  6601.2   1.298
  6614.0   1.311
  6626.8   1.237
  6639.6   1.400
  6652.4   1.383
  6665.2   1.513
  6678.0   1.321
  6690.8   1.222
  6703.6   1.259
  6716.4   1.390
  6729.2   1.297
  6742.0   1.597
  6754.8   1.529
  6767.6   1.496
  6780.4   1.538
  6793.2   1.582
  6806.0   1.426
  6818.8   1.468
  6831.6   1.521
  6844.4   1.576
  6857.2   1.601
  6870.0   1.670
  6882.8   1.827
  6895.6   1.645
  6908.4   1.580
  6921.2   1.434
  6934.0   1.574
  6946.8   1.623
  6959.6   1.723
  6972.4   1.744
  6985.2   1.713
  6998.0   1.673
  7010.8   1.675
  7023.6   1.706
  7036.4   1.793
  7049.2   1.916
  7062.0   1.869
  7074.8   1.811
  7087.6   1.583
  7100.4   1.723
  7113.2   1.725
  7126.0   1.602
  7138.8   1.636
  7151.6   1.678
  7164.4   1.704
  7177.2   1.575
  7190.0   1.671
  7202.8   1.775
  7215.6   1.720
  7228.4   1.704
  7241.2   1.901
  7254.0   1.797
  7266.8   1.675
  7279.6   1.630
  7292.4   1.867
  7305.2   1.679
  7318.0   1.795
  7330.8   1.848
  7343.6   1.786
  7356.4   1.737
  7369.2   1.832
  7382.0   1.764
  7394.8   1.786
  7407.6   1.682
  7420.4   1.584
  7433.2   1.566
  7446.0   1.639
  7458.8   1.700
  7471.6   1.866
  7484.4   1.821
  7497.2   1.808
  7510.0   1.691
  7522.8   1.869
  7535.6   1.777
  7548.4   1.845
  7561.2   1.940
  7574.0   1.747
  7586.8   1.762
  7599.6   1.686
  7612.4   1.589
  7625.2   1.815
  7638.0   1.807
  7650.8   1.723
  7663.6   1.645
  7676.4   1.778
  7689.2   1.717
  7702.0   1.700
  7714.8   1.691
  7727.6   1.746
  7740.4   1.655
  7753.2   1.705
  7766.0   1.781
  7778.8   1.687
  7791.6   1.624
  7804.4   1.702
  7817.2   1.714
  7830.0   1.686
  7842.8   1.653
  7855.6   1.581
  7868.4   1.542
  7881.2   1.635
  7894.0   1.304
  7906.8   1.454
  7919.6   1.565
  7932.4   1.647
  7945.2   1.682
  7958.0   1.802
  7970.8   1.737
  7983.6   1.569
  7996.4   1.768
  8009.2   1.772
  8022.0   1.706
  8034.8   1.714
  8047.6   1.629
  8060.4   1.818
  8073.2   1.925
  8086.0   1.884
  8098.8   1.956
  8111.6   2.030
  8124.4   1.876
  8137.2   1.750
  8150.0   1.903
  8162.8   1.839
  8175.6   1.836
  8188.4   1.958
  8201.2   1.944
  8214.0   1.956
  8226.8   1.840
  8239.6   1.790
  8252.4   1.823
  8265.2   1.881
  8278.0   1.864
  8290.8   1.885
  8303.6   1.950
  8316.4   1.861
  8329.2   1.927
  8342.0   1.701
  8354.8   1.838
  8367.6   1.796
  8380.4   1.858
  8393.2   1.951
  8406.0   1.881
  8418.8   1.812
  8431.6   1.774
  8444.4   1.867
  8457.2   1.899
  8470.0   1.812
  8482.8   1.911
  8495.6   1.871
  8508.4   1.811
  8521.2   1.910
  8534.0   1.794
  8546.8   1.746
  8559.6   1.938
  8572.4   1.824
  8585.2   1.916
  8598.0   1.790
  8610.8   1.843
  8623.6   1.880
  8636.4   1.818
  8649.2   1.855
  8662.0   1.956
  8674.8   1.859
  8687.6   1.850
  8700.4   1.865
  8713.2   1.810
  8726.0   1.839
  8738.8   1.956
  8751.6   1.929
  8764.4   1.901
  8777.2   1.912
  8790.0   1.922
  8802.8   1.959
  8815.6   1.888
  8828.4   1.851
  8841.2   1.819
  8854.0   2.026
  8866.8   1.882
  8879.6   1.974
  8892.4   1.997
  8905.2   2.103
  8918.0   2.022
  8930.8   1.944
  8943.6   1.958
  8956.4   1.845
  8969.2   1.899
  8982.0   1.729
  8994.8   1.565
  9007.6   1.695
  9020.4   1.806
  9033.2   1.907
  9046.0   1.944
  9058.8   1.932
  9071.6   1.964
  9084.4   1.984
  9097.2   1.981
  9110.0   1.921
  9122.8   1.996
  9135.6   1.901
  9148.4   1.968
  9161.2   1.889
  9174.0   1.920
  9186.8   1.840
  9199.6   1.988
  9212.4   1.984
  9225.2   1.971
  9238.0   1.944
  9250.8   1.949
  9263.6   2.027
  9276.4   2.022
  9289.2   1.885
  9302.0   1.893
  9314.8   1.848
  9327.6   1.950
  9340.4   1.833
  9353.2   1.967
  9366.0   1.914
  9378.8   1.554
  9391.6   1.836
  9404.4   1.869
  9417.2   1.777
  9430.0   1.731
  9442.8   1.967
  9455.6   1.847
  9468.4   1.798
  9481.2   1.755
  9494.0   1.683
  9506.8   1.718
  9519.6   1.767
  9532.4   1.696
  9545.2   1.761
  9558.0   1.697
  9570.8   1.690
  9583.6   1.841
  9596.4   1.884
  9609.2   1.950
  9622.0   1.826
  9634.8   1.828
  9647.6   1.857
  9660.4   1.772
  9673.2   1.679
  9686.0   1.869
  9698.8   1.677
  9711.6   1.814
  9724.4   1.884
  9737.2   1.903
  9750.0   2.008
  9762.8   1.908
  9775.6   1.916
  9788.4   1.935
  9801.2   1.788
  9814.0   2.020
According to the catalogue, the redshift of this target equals 0.526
